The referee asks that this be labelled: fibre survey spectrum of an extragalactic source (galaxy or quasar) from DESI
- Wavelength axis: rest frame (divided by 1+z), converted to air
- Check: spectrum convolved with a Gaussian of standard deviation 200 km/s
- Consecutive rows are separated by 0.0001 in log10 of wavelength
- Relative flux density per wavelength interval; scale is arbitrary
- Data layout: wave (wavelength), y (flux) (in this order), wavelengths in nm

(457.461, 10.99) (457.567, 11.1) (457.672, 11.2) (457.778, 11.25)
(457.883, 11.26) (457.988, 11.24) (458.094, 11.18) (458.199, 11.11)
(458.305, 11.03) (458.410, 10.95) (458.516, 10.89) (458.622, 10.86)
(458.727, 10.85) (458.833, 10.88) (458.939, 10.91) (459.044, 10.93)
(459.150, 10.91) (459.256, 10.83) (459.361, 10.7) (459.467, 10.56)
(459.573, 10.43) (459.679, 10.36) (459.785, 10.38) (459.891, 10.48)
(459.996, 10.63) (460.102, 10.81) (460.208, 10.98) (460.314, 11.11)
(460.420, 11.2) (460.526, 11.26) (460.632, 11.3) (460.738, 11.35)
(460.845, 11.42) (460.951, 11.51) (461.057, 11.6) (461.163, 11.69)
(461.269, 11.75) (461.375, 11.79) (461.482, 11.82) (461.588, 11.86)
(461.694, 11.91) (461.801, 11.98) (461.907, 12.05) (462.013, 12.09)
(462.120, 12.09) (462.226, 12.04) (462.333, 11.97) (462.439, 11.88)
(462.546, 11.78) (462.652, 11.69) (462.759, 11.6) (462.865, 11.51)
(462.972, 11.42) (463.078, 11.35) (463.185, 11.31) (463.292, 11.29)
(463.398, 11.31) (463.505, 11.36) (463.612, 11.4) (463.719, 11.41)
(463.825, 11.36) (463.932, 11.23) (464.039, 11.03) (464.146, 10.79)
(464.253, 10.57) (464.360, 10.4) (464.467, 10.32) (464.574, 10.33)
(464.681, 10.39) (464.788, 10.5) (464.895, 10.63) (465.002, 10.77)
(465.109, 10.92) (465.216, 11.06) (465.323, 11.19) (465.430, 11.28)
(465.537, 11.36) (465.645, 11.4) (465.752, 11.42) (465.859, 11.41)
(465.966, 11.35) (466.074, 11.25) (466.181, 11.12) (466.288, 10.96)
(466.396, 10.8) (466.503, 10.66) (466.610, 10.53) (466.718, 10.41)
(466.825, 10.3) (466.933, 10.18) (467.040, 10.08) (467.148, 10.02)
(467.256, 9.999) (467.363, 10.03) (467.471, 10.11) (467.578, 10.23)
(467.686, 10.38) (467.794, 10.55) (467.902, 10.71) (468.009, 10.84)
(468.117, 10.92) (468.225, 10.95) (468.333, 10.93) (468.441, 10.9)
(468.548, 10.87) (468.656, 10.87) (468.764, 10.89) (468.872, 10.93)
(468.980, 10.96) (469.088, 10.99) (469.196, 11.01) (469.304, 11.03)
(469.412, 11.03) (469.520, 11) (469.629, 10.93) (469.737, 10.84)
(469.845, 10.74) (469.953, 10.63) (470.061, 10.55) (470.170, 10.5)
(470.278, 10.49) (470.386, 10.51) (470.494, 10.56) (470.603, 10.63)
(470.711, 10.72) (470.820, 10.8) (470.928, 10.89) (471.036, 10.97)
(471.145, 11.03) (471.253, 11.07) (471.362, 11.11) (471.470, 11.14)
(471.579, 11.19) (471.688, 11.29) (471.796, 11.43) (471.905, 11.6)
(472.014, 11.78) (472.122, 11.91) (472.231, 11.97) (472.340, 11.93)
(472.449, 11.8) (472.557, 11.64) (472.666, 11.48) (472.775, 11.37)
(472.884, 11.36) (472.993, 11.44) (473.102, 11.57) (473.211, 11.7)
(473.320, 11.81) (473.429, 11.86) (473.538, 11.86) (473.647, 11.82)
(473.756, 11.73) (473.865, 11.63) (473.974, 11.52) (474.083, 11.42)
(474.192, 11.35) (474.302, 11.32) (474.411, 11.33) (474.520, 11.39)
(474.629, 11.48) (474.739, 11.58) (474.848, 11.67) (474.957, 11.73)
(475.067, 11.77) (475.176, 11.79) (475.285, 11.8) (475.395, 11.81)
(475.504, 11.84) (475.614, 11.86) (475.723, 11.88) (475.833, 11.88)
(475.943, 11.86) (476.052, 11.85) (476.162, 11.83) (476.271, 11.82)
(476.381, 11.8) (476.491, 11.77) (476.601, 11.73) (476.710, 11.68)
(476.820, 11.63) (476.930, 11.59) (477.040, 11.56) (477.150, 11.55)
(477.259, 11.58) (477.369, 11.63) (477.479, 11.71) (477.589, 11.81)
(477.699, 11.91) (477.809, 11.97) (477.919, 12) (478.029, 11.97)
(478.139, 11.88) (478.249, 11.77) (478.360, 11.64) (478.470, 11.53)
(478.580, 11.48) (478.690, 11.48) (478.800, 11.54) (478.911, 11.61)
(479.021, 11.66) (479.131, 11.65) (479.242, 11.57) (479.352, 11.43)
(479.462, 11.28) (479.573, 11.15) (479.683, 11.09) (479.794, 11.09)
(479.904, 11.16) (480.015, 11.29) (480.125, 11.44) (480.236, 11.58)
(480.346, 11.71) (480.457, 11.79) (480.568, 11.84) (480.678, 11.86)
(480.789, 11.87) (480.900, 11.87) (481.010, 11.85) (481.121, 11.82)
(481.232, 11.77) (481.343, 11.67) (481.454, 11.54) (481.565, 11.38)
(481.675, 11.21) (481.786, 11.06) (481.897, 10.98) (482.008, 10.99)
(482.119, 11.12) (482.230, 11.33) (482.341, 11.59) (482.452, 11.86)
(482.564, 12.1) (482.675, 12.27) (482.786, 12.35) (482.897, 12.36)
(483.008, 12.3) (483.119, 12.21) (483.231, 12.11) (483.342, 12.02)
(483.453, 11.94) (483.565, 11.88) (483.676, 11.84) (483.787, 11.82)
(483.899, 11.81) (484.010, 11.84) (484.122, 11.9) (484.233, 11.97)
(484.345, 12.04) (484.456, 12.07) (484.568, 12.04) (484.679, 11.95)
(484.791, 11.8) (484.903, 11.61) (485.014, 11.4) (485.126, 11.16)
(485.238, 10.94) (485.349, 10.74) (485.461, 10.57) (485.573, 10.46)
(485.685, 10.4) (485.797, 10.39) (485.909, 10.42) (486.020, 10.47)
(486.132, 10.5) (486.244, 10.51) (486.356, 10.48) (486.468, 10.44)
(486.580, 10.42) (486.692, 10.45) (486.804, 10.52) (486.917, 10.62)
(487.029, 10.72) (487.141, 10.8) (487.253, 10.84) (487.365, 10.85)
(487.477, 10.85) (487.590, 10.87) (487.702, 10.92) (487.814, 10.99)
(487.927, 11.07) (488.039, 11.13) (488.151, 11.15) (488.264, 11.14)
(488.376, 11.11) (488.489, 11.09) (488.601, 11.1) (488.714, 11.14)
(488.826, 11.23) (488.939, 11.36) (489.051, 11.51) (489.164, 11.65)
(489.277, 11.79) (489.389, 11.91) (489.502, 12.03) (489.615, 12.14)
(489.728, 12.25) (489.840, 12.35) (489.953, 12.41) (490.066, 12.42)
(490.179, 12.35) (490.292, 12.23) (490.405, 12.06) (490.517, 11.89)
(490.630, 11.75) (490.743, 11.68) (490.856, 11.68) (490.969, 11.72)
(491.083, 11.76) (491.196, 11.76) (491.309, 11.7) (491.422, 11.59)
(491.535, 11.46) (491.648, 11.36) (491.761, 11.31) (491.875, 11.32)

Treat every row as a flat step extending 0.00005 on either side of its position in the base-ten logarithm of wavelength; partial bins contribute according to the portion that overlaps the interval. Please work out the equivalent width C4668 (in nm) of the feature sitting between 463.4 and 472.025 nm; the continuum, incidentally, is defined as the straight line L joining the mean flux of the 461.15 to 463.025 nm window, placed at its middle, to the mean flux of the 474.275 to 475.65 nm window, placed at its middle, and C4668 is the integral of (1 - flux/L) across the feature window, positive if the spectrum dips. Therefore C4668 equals 0.67 nm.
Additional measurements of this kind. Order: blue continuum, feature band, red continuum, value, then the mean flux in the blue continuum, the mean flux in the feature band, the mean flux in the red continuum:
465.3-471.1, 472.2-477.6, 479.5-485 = -0.22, 10.8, 11.7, 11.7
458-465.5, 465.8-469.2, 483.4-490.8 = 0.16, 11.2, 10.7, 11.3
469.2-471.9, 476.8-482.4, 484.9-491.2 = -0.25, 10.9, 11.6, 11.2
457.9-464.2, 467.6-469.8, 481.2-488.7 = 0.08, 11.3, 10.9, 11.3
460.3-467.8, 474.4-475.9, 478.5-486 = -0.04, 11.1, 11.7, 11.6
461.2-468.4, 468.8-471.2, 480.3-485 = 0.10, 11.1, 10.8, 11.8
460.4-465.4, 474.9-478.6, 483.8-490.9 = -0.14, 11.3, 11.8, 11.3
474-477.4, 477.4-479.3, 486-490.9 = -0.02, 11.7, 11.7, 11.3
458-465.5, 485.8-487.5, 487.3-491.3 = 0.14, 11.2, 10.6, 11.6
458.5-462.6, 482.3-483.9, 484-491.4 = -0.10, 11.3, 12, 11.3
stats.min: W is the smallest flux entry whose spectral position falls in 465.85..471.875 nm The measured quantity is 9.999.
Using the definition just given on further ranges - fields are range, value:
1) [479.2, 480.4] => 11.09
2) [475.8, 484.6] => 10.98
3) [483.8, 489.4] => 10.39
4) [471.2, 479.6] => 11.07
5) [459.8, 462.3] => 10.48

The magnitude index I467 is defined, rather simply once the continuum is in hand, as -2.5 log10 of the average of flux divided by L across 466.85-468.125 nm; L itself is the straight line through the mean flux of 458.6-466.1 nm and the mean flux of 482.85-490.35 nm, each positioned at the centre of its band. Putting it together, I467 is 0.09 mag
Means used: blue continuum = 11.2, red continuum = 11.4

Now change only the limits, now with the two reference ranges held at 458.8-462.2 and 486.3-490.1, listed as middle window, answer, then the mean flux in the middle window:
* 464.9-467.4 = 0.04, 10.8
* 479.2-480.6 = -0.02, 11.4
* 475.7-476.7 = -0.05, 11.8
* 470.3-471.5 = 0.04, 10.8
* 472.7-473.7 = -0.04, 11.6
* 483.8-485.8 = -0.02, 11.4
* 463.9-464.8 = 0.06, 10.6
